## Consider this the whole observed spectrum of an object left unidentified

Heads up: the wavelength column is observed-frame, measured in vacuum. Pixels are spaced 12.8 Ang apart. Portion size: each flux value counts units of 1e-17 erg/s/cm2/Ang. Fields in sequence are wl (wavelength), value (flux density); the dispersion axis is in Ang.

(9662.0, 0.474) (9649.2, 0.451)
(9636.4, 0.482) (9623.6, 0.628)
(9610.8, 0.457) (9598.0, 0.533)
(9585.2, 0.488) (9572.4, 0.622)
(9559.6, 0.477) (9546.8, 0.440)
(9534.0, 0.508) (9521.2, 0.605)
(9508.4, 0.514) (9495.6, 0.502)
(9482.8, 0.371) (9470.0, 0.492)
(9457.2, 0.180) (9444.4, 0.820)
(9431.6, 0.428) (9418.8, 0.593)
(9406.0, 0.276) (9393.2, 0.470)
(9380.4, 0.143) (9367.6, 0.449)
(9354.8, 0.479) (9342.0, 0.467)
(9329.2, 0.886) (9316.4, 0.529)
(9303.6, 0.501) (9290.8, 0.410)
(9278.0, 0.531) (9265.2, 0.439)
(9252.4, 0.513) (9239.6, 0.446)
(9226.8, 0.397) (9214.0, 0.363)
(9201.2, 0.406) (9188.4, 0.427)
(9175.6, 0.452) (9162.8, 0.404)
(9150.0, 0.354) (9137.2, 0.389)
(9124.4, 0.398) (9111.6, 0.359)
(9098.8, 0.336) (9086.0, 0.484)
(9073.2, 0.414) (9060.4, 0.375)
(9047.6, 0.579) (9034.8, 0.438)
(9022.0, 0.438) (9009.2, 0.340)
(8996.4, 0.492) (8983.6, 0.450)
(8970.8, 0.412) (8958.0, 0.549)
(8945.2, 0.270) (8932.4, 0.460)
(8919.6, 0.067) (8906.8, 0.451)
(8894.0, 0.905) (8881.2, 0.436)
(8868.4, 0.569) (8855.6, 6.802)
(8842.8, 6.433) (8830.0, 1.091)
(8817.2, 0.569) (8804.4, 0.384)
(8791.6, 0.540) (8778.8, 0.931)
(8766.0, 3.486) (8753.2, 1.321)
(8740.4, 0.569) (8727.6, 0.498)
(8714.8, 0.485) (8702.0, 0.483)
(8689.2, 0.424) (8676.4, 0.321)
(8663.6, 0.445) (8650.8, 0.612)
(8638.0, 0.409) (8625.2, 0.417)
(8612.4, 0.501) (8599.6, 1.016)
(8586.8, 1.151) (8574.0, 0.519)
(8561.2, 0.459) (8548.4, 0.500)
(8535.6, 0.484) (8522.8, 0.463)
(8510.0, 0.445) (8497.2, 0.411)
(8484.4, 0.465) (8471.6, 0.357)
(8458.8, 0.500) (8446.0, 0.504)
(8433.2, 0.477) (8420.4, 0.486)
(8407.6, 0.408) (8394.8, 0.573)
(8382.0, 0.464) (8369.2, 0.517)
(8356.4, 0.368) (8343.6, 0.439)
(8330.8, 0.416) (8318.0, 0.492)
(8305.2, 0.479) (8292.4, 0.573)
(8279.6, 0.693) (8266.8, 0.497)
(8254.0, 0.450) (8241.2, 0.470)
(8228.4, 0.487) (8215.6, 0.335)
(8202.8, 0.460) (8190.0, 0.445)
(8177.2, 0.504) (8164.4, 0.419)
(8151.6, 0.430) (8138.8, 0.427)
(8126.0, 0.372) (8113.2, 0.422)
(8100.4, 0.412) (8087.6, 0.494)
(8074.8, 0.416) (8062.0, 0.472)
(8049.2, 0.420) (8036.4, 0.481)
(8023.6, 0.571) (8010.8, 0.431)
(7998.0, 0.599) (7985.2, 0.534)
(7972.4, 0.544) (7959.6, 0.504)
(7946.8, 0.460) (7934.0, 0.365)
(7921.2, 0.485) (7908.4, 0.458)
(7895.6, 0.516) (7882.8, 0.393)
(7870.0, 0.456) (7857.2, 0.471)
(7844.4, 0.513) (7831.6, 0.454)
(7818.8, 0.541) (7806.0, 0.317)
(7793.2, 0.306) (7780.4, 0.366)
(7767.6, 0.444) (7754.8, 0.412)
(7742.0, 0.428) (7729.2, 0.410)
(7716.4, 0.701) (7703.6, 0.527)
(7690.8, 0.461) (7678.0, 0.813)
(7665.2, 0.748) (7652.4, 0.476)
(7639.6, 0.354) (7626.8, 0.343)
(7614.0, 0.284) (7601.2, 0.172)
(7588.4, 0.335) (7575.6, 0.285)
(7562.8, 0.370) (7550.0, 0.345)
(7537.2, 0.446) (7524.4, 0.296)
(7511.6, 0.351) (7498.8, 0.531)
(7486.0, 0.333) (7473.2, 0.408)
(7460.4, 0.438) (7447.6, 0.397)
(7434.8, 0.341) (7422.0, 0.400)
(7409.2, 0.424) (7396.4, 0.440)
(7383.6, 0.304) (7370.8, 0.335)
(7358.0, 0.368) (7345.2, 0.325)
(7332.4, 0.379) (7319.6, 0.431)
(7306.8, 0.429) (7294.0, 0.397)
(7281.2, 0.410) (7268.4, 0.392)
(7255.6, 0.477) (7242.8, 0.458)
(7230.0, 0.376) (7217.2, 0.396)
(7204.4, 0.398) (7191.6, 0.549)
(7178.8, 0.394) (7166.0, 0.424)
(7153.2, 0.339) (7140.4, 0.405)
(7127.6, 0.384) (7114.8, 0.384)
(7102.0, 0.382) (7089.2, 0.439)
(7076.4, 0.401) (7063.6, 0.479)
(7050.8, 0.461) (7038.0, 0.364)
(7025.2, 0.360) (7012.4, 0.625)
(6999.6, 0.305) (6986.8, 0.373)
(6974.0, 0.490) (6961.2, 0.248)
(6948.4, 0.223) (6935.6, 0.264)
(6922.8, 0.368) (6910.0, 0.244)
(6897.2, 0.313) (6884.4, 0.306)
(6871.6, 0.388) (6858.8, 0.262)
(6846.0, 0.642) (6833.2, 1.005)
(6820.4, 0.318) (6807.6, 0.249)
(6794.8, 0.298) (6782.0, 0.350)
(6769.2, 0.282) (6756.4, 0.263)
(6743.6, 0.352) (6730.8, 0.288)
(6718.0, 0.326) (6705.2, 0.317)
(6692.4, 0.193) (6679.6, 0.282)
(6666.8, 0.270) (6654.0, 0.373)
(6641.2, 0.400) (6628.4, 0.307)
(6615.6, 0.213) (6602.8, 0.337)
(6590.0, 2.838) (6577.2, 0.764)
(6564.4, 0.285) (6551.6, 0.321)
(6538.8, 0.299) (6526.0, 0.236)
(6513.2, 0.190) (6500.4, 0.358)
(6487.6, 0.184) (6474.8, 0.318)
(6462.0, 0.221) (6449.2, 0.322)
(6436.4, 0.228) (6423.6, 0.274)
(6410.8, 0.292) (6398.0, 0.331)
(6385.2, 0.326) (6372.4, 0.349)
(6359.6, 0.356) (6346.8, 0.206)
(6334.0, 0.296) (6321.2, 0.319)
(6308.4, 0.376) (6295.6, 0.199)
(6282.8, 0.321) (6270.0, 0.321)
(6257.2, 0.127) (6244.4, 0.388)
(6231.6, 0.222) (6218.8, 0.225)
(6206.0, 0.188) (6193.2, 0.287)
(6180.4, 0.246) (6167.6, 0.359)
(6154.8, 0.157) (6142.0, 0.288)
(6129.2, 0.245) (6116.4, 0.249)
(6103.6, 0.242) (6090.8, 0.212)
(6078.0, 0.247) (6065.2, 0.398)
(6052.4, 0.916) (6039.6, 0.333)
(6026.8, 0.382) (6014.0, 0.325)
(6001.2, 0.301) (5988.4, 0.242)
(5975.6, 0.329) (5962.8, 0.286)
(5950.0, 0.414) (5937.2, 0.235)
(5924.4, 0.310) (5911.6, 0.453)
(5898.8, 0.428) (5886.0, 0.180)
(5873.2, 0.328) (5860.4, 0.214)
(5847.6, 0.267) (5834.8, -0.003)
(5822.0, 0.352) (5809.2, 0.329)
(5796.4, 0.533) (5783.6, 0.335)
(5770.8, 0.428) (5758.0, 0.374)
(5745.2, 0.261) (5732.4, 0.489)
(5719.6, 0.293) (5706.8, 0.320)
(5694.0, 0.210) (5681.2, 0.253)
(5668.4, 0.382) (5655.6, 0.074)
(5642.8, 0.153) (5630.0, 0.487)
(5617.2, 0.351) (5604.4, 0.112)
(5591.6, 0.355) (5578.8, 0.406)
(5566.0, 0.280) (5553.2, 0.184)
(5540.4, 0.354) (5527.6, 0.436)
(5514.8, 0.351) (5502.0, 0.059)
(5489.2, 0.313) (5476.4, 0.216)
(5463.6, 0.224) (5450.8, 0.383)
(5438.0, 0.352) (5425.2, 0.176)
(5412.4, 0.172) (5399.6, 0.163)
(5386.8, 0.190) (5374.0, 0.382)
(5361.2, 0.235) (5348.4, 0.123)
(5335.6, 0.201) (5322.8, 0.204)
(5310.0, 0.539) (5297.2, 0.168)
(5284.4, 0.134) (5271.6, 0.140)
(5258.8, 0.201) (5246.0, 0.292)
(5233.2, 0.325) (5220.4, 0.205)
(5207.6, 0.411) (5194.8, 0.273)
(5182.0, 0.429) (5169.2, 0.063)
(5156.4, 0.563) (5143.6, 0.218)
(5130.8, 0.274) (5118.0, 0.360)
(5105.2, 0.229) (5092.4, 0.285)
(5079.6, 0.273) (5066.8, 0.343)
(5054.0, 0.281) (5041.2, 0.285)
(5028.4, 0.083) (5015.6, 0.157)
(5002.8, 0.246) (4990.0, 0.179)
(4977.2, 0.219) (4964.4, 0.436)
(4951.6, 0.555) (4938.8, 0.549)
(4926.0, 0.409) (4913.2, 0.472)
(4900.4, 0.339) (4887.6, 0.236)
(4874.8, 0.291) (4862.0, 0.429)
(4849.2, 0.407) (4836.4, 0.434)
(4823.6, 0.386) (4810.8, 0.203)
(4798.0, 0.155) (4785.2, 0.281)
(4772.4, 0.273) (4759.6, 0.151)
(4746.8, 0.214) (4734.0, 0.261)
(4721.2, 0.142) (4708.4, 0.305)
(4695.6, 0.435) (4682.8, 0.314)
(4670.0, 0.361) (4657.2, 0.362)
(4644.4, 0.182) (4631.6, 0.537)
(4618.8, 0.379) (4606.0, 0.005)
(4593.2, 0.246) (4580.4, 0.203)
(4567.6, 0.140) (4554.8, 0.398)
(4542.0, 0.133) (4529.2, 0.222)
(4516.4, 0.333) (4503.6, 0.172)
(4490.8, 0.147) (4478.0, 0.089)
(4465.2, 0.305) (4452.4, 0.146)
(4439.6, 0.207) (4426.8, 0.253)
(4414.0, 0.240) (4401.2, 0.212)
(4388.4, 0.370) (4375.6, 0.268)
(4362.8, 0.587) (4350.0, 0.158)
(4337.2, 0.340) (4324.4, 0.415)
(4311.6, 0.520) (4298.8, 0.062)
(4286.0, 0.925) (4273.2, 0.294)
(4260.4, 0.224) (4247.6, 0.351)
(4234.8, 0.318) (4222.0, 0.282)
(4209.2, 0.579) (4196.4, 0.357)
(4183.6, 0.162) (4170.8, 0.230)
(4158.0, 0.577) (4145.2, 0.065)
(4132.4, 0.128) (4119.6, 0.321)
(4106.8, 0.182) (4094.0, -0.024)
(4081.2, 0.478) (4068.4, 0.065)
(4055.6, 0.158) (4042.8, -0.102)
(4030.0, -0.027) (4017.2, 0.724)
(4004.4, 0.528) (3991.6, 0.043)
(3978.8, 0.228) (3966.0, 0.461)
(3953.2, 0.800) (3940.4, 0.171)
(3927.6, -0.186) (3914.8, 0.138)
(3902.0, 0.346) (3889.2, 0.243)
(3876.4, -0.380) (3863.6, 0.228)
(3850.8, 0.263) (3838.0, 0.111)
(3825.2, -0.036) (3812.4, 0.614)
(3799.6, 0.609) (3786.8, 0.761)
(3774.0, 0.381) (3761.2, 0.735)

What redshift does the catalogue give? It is 0.77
